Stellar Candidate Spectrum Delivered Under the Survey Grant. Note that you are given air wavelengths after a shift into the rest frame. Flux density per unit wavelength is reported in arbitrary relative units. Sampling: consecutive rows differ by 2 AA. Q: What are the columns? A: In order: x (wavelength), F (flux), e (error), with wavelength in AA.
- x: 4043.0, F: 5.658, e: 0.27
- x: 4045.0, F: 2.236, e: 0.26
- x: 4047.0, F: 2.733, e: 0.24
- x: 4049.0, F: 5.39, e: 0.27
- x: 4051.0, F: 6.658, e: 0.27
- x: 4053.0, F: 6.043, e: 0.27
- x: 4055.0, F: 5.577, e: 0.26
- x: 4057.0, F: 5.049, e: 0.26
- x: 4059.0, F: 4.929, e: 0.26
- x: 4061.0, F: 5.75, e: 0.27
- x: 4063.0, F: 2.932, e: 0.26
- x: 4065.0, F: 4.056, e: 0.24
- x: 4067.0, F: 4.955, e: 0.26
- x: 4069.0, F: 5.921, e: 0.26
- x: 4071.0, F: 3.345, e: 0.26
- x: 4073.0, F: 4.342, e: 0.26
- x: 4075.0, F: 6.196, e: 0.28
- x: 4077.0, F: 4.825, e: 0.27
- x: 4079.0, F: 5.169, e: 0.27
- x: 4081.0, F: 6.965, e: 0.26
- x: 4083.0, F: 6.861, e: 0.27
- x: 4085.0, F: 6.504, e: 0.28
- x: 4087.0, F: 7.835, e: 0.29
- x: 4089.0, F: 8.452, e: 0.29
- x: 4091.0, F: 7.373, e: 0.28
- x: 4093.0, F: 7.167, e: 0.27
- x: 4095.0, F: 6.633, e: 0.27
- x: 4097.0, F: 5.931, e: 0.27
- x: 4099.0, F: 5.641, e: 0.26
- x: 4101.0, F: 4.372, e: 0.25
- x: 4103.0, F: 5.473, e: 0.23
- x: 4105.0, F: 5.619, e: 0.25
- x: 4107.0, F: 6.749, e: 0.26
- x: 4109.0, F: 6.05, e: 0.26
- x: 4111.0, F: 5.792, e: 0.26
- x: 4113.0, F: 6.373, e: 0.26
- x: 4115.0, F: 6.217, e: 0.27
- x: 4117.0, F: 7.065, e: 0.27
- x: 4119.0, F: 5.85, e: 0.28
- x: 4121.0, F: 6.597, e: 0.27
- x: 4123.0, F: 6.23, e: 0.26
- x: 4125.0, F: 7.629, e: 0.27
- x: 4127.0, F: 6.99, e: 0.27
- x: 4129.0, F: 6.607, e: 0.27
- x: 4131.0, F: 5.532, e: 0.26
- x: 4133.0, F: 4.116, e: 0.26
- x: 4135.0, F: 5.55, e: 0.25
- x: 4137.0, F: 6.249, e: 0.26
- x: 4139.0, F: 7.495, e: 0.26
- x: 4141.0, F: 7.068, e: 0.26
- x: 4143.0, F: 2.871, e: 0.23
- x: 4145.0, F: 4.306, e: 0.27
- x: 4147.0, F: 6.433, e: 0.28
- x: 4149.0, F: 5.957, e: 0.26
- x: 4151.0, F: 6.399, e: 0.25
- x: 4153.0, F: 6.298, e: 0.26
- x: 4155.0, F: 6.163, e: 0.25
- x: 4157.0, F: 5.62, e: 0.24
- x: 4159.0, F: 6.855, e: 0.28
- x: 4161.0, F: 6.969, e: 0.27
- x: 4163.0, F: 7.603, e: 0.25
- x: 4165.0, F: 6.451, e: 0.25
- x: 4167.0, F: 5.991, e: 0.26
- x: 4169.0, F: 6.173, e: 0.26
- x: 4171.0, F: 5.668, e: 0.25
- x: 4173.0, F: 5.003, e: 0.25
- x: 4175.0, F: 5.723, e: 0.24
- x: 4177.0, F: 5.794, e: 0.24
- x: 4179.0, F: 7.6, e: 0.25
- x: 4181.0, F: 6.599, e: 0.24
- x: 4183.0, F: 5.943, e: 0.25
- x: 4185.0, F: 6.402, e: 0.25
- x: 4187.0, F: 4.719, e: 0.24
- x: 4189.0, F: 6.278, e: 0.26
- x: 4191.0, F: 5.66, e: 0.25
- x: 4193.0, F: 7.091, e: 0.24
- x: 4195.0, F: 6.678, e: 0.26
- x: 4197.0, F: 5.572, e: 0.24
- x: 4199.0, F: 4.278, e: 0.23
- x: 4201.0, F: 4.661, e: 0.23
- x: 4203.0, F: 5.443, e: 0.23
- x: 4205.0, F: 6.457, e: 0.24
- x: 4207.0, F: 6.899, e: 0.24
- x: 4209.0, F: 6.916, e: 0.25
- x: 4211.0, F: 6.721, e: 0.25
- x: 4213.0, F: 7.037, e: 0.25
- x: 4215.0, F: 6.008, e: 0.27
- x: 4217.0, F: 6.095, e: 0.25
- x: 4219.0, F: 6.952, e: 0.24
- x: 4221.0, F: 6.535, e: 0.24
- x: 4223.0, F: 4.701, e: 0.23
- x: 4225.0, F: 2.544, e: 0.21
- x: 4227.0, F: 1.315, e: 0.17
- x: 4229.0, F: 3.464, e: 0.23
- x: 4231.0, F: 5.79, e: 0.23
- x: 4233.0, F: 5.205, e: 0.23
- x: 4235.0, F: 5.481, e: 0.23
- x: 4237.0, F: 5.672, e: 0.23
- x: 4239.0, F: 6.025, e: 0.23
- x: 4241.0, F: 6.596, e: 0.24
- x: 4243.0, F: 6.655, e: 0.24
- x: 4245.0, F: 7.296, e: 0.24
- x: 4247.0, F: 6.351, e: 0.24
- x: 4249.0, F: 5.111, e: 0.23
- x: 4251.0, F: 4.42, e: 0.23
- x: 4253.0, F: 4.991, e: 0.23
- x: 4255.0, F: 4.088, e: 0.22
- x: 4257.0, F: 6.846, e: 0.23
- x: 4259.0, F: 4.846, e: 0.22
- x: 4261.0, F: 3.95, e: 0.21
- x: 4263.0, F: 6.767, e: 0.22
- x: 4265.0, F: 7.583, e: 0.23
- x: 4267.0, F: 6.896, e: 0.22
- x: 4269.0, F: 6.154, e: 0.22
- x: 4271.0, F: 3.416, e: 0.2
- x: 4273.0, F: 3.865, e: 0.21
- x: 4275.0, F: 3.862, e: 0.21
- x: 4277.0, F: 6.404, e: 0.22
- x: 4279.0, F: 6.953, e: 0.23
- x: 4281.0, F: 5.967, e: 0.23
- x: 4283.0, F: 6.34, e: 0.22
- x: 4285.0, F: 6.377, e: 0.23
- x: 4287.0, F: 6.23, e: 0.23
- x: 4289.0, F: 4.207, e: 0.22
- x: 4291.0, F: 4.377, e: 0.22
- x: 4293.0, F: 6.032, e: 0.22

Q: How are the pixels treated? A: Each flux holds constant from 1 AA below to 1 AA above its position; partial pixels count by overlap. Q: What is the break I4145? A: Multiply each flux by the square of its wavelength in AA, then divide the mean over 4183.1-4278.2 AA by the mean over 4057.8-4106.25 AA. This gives 1.05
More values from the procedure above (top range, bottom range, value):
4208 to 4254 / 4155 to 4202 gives 0.94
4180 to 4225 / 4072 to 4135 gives 1.01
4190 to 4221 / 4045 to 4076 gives 1.37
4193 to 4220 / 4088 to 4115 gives 1.03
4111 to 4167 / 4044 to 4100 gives 1.15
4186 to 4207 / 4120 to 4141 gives 0.94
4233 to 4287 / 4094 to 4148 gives 1.02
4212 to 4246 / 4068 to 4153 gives 0.96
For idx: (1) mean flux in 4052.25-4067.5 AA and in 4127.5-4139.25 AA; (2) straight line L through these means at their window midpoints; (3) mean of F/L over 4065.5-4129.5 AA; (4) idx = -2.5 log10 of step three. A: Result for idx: -0.14 mag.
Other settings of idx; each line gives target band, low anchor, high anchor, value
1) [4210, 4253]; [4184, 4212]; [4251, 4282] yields 0.04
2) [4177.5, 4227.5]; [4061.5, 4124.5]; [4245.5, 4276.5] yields -0.06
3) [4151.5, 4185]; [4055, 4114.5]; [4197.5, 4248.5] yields -0.11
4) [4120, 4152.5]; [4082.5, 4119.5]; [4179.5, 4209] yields 0.04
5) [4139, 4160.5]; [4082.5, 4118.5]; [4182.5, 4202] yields 0.03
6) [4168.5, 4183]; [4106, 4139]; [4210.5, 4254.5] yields -0.03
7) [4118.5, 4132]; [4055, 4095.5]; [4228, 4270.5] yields -0.14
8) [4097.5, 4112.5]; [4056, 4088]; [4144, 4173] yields -0.01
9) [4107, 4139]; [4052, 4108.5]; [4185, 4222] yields -0.07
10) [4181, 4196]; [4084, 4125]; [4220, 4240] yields -0.17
